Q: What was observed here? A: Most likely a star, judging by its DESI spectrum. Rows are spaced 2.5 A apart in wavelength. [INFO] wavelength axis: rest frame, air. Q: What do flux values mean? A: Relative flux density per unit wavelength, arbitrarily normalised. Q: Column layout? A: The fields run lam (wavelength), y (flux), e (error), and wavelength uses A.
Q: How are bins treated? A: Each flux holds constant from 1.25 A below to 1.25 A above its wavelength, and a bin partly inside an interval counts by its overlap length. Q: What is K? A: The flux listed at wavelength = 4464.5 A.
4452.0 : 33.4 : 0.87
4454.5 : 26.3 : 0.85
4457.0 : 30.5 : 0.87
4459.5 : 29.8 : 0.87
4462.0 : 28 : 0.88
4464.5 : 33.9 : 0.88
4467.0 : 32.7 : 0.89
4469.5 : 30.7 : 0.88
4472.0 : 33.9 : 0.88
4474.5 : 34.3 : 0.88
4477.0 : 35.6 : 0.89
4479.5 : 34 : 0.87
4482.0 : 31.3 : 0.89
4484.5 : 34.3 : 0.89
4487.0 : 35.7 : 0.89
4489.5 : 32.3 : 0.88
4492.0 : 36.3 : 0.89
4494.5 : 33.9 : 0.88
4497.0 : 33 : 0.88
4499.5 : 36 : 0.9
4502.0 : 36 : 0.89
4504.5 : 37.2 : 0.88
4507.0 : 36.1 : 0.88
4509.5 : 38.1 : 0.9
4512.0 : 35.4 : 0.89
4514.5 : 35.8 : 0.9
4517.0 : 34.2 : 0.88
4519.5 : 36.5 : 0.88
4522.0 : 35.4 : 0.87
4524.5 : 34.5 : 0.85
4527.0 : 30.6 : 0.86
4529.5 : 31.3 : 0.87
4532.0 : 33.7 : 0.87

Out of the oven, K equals 33.9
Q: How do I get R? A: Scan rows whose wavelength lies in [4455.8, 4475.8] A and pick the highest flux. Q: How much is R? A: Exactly 34.3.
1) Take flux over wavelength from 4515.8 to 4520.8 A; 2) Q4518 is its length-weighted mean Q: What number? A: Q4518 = 35.4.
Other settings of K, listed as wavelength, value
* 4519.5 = 36.5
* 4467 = 32.7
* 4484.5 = 34.3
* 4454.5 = 26.3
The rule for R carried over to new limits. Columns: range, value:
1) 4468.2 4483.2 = 35.6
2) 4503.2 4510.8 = 38.1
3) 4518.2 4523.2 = 36.5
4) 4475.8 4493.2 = 36.3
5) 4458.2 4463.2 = 29.8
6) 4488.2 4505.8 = 37.2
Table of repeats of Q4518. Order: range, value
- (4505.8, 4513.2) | 36.5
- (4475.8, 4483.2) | 33.6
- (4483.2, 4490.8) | 34.1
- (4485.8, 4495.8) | 34.5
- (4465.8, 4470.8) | 31.7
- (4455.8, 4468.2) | 31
